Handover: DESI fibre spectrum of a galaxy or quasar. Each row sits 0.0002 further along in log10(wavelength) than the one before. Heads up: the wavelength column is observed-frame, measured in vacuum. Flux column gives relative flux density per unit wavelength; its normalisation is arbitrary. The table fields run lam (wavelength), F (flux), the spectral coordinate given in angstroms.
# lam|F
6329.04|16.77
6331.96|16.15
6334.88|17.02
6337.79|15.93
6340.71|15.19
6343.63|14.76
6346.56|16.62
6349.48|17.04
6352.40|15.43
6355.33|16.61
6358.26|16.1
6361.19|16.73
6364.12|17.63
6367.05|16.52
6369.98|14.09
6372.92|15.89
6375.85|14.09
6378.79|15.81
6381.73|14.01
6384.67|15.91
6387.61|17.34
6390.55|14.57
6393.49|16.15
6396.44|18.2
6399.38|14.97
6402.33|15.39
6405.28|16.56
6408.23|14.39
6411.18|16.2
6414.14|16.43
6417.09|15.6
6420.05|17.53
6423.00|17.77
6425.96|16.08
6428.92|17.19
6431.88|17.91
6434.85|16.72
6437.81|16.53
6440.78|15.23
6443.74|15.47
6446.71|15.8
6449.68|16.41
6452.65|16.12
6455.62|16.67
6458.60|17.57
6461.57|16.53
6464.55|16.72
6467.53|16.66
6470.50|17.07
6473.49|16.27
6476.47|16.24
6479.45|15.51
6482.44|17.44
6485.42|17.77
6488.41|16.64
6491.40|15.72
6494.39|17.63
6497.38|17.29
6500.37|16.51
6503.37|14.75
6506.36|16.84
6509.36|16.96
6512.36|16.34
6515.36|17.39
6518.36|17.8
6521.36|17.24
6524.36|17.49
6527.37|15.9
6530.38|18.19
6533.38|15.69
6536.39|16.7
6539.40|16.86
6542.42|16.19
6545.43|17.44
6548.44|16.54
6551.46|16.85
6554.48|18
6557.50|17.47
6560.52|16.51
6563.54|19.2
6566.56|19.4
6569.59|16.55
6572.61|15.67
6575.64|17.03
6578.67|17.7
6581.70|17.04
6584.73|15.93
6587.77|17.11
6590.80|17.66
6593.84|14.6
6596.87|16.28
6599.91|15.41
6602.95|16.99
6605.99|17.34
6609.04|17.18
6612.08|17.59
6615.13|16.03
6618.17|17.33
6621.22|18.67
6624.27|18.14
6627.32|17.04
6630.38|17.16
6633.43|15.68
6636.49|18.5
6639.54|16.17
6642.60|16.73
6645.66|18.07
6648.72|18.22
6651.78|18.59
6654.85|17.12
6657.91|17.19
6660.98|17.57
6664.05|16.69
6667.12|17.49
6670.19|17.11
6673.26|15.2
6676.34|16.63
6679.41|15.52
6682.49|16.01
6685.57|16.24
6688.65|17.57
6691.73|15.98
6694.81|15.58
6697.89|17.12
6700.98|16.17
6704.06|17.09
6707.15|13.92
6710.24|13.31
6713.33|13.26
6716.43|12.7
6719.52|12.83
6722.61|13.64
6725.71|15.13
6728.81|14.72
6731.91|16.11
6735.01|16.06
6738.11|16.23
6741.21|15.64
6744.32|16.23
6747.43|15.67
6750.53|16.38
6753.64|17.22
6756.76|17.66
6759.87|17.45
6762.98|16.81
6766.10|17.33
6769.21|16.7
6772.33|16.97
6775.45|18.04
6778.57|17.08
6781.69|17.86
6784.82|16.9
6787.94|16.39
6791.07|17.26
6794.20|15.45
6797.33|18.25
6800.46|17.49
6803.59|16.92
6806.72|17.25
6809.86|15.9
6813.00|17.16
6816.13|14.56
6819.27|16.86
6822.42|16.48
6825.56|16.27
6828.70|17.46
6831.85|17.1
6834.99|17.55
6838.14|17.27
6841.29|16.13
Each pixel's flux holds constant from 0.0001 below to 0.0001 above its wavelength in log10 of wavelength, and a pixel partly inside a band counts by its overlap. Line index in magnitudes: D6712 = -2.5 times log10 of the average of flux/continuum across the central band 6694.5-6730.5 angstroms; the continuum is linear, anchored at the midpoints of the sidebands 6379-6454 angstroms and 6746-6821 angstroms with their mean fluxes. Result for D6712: 0.15 mag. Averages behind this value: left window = 16.2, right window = 16.9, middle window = 14.6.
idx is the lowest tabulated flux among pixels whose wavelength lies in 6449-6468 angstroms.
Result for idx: 16.12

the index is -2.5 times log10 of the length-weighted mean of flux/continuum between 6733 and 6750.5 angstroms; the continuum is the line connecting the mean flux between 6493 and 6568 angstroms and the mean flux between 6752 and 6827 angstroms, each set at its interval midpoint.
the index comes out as 0.06 mag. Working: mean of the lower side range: 17.1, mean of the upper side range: 16.9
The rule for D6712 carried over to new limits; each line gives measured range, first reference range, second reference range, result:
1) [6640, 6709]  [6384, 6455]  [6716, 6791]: -0.03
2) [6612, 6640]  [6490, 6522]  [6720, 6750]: -0.08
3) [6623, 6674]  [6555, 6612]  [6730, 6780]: -0.02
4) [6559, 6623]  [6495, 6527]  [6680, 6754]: -0.05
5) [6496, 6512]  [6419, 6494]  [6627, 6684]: 0.02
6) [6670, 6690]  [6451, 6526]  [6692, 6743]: -0.07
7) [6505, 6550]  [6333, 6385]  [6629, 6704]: -0.03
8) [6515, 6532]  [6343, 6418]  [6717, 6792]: -0.08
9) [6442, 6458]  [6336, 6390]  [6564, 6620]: 0.01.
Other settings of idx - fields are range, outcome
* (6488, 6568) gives 14.75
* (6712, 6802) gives 12.7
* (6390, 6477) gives 14.39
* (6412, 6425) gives 15.6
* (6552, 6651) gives 14.6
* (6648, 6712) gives 13.31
